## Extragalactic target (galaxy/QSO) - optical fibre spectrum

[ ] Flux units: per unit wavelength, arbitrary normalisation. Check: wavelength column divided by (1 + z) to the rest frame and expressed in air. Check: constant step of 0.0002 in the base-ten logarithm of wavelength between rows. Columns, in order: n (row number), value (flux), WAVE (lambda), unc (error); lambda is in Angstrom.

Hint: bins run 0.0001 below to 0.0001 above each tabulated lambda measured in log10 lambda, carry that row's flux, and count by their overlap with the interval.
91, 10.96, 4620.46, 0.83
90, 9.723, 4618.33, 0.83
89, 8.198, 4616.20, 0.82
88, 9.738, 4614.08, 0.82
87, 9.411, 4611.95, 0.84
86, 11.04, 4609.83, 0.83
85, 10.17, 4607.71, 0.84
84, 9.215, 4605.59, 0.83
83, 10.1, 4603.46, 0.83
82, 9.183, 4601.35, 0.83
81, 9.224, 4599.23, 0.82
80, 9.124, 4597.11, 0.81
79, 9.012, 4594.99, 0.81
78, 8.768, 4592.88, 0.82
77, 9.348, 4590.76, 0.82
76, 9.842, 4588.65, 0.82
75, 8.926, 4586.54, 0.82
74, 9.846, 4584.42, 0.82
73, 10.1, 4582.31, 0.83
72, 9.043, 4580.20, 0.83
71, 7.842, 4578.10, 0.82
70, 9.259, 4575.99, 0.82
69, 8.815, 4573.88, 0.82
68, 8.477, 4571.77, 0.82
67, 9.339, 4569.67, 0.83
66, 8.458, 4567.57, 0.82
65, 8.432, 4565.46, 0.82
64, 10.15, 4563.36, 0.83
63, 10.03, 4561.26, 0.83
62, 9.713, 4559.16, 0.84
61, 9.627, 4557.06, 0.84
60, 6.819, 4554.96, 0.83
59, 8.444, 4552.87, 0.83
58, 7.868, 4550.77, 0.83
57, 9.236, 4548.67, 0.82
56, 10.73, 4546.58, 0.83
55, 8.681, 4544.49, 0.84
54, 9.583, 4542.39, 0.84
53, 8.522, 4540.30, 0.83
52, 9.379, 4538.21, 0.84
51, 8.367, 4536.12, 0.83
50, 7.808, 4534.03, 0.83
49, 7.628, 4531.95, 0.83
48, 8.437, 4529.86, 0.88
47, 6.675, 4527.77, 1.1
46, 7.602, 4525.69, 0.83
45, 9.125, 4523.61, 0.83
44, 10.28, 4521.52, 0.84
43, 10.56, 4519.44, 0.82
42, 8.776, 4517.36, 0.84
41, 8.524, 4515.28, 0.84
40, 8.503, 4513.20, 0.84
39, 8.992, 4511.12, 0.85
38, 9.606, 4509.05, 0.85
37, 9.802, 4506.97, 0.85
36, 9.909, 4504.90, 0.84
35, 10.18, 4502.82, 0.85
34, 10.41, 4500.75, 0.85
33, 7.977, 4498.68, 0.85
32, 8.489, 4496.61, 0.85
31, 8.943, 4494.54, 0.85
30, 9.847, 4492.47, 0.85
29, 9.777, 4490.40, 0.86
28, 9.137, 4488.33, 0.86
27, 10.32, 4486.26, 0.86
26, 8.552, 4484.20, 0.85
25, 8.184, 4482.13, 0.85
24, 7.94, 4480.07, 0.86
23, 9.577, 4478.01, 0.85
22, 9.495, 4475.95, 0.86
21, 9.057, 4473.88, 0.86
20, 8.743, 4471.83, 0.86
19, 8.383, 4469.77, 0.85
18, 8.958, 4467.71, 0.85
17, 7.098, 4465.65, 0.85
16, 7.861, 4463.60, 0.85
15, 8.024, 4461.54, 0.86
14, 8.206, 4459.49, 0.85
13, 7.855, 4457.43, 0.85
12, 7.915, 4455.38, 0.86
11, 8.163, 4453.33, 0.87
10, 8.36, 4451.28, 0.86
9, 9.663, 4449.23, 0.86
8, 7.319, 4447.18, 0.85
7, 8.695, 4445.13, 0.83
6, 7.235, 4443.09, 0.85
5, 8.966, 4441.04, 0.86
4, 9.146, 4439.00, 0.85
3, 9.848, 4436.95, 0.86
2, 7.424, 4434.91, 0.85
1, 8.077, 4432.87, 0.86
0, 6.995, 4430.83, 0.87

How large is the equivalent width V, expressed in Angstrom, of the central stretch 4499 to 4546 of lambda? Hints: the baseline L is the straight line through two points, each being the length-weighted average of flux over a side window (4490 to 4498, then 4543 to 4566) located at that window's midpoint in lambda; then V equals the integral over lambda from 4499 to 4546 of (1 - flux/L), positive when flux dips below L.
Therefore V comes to 0.8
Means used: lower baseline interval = 9.16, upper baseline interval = 9.09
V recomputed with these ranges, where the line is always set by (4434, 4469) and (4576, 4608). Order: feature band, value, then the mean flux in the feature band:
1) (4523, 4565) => 1.1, 8.72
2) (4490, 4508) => -1.8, 9.47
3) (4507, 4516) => -0.3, 9.02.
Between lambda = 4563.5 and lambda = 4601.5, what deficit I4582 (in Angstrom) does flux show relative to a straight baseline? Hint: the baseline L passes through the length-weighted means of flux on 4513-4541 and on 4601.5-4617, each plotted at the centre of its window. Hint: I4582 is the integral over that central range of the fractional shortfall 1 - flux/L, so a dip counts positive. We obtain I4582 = 1.0 Angstrom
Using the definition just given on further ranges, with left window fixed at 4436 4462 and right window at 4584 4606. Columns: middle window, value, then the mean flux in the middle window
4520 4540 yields 1.09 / 8.43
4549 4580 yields 1.03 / 8.82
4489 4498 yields -0.54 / 9.2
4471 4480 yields -0.54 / 9.1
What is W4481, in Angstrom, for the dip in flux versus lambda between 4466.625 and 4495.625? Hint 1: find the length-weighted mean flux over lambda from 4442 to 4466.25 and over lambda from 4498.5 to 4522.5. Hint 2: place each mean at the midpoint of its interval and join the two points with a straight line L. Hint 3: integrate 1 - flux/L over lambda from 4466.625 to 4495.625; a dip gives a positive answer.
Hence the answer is -1.0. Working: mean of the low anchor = 8.05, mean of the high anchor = 9.51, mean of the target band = 9.06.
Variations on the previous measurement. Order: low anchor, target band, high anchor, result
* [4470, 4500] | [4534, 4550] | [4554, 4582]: -0.22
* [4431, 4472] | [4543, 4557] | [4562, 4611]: 0.44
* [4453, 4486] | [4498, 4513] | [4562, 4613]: -1.45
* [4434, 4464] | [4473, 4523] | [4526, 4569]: -4.49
